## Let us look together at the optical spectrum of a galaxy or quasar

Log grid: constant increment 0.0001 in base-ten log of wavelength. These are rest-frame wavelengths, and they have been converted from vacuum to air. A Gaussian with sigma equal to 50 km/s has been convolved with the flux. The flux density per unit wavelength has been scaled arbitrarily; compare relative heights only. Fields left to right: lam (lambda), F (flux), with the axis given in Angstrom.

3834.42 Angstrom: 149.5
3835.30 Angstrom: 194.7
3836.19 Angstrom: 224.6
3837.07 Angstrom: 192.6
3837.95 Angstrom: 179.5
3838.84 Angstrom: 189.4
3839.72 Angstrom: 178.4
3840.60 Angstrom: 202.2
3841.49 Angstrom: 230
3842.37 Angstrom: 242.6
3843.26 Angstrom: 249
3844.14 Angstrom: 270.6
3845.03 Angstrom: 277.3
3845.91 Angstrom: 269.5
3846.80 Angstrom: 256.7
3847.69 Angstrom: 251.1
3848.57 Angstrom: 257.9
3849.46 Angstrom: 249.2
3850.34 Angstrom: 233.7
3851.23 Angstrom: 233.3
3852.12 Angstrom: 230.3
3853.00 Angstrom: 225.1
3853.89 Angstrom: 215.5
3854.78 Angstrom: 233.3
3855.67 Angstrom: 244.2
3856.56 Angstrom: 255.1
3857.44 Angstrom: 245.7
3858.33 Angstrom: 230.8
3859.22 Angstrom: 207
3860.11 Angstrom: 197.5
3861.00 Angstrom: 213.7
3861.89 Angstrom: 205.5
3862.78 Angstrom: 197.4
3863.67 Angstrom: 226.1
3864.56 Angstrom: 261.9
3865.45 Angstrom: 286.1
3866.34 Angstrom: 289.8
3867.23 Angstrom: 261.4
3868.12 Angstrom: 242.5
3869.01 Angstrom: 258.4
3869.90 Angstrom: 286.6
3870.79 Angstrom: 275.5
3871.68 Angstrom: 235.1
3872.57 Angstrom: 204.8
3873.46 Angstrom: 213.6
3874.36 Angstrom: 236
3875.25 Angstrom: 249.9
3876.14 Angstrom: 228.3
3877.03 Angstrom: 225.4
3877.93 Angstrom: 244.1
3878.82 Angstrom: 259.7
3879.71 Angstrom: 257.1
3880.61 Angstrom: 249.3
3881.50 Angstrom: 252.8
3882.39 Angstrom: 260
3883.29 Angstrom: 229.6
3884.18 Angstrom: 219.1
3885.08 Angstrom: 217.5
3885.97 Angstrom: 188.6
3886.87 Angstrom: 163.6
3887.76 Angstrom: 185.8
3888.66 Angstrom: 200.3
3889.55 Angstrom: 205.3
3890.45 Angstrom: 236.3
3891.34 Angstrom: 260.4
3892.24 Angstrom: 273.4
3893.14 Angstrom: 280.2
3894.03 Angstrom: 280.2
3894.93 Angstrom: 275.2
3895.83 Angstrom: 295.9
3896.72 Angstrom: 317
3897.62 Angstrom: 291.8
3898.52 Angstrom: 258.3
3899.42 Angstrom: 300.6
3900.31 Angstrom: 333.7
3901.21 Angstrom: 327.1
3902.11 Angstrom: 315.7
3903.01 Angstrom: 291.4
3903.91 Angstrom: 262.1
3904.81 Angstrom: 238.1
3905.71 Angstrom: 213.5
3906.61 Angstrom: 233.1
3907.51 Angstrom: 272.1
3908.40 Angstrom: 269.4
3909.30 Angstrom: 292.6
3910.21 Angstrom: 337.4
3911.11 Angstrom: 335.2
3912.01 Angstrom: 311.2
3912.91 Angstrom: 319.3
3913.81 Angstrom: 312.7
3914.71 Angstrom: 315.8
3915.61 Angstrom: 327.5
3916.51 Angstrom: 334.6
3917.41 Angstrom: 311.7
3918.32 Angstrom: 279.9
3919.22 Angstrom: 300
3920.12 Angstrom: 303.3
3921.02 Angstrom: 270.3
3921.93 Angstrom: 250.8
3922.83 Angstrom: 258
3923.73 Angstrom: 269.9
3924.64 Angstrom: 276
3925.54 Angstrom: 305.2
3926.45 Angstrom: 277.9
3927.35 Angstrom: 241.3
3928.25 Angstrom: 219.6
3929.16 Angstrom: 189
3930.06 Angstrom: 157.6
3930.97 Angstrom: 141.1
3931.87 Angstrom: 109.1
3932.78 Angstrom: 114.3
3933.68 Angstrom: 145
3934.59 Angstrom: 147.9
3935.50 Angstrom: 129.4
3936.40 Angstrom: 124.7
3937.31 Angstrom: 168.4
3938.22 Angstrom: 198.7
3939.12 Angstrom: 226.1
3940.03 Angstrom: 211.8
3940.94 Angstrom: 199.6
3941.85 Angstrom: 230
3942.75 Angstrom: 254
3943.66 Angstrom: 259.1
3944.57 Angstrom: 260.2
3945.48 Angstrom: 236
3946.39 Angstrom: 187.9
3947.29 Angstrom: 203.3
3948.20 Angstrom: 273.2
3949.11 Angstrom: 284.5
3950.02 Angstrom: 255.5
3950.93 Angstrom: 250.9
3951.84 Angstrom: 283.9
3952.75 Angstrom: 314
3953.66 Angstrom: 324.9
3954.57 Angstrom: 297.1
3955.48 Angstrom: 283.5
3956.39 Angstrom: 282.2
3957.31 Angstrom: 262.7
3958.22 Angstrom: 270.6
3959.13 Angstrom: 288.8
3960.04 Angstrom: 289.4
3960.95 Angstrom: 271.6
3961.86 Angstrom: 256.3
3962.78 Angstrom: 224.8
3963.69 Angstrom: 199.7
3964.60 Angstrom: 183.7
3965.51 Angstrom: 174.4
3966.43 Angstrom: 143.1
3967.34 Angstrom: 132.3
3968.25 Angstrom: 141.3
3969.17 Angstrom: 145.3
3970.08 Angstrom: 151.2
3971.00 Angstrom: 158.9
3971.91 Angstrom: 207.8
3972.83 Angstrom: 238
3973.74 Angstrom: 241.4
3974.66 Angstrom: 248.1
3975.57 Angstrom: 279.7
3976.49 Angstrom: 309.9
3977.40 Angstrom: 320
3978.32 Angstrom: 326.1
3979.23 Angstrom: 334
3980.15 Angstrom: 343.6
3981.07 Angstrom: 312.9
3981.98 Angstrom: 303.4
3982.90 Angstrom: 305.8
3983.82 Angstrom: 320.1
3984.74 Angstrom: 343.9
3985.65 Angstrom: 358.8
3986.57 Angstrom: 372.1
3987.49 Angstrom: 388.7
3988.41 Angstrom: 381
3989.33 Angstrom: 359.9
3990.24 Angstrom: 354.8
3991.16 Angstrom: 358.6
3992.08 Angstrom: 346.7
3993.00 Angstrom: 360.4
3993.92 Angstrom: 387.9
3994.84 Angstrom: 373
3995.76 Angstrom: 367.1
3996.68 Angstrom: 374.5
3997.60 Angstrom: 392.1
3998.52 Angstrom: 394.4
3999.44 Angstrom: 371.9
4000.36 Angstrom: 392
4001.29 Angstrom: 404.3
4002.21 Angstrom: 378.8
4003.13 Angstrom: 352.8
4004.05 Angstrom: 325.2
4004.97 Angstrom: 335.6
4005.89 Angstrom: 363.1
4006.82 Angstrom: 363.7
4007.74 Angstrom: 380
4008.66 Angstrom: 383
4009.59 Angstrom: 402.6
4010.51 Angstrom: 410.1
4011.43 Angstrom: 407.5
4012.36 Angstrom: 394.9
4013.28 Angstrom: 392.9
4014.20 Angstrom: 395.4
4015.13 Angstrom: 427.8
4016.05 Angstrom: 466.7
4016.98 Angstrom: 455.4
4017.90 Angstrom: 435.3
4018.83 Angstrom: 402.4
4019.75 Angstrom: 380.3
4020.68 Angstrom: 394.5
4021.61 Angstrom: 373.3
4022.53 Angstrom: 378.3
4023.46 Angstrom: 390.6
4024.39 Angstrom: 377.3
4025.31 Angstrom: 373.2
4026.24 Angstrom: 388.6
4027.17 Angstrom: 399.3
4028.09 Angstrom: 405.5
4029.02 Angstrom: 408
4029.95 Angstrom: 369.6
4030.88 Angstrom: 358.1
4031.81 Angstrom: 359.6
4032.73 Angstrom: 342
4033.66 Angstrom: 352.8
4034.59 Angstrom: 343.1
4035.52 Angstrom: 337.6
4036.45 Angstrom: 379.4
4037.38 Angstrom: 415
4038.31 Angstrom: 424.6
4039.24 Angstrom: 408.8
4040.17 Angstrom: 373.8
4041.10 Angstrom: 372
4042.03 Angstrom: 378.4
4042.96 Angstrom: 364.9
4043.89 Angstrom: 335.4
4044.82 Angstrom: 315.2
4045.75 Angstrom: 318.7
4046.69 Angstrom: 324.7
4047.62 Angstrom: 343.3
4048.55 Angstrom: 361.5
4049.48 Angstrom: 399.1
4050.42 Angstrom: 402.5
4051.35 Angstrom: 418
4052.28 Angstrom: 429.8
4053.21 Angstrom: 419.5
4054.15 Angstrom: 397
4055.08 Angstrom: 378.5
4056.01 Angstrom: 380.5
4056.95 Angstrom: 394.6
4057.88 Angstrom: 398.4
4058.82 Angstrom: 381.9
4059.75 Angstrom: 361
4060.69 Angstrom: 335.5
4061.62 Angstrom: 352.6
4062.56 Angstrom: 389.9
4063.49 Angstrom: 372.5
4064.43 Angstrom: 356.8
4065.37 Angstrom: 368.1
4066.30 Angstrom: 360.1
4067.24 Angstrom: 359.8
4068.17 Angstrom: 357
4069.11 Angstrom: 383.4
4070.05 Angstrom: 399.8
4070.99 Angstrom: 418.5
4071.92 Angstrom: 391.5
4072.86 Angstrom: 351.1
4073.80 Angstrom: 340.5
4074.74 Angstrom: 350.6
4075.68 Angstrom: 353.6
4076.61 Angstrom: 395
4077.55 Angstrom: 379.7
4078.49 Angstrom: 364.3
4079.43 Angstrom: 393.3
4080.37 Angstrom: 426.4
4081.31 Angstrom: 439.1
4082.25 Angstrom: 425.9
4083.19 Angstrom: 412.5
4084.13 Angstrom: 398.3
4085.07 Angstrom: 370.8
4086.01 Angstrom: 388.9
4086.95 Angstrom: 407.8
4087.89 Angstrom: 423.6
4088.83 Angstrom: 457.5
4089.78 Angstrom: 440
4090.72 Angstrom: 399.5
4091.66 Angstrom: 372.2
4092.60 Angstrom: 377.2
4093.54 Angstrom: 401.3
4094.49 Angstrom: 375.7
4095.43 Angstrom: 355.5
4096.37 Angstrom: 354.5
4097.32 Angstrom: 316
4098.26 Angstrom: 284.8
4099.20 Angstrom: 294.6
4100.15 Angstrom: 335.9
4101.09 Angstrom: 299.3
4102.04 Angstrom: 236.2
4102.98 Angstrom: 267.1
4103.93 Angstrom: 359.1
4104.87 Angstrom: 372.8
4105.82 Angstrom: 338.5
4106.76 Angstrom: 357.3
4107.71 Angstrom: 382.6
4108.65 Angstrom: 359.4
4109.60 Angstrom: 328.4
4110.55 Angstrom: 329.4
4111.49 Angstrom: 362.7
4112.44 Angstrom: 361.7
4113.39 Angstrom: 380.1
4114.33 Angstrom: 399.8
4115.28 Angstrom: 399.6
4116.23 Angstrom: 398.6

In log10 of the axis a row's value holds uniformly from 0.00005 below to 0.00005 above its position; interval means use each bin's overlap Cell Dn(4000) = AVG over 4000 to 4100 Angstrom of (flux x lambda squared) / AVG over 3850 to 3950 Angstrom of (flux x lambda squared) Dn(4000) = 1.68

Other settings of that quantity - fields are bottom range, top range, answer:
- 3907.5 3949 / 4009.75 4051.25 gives 1.66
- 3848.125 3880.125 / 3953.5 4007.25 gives 1.34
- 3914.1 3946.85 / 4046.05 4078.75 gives 1.76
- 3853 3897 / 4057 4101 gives 1.74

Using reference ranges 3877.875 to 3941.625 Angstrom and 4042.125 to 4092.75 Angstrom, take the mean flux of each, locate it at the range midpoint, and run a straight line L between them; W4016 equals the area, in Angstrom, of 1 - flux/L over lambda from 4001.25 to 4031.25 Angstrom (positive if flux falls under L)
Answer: -4.53 Angstrom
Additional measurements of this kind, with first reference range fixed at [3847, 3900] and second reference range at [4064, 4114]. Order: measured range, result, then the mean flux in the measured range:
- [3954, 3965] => 1.2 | 260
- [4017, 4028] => -2.1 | 394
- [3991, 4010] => -3.3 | 372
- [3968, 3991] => 1.0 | 292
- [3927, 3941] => 5.5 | 169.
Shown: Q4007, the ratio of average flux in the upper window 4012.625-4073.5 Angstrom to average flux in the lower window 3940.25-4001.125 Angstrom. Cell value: 1.34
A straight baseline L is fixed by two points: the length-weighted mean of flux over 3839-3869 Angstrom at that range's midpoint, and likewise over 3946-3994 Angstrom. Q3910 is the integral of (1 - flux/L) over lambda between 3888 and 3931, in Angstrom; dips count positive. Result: -3.2 Angstrom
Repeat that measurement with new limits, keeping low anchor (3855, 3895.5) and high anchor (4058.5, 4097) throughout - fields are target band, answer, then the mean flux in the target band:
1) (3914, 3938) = 3.79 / 230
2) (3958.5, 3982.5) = 5.26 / 240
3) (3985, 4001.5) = -2.58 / 374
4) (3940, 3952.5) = 1.95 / 244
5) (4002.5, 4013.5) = -1.38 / 376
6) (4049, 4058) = -0.87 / 402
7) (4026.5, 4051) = -0.95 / 369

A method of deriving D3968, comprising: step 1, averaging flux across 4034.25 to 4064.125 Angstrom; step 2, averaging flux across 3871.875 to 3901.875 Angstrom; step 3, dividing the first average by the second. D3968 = 1.50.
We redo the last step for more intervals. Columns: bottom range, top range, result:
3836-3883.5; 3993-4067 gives 1.60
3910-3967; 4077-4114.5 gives 1.50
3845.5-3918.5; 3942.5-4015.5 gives 1.19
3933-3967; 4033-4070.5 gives 1.61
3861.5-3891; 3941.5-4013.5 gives 1.28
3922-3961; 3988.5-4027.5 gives 1.66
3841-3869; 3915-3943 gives 0.93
